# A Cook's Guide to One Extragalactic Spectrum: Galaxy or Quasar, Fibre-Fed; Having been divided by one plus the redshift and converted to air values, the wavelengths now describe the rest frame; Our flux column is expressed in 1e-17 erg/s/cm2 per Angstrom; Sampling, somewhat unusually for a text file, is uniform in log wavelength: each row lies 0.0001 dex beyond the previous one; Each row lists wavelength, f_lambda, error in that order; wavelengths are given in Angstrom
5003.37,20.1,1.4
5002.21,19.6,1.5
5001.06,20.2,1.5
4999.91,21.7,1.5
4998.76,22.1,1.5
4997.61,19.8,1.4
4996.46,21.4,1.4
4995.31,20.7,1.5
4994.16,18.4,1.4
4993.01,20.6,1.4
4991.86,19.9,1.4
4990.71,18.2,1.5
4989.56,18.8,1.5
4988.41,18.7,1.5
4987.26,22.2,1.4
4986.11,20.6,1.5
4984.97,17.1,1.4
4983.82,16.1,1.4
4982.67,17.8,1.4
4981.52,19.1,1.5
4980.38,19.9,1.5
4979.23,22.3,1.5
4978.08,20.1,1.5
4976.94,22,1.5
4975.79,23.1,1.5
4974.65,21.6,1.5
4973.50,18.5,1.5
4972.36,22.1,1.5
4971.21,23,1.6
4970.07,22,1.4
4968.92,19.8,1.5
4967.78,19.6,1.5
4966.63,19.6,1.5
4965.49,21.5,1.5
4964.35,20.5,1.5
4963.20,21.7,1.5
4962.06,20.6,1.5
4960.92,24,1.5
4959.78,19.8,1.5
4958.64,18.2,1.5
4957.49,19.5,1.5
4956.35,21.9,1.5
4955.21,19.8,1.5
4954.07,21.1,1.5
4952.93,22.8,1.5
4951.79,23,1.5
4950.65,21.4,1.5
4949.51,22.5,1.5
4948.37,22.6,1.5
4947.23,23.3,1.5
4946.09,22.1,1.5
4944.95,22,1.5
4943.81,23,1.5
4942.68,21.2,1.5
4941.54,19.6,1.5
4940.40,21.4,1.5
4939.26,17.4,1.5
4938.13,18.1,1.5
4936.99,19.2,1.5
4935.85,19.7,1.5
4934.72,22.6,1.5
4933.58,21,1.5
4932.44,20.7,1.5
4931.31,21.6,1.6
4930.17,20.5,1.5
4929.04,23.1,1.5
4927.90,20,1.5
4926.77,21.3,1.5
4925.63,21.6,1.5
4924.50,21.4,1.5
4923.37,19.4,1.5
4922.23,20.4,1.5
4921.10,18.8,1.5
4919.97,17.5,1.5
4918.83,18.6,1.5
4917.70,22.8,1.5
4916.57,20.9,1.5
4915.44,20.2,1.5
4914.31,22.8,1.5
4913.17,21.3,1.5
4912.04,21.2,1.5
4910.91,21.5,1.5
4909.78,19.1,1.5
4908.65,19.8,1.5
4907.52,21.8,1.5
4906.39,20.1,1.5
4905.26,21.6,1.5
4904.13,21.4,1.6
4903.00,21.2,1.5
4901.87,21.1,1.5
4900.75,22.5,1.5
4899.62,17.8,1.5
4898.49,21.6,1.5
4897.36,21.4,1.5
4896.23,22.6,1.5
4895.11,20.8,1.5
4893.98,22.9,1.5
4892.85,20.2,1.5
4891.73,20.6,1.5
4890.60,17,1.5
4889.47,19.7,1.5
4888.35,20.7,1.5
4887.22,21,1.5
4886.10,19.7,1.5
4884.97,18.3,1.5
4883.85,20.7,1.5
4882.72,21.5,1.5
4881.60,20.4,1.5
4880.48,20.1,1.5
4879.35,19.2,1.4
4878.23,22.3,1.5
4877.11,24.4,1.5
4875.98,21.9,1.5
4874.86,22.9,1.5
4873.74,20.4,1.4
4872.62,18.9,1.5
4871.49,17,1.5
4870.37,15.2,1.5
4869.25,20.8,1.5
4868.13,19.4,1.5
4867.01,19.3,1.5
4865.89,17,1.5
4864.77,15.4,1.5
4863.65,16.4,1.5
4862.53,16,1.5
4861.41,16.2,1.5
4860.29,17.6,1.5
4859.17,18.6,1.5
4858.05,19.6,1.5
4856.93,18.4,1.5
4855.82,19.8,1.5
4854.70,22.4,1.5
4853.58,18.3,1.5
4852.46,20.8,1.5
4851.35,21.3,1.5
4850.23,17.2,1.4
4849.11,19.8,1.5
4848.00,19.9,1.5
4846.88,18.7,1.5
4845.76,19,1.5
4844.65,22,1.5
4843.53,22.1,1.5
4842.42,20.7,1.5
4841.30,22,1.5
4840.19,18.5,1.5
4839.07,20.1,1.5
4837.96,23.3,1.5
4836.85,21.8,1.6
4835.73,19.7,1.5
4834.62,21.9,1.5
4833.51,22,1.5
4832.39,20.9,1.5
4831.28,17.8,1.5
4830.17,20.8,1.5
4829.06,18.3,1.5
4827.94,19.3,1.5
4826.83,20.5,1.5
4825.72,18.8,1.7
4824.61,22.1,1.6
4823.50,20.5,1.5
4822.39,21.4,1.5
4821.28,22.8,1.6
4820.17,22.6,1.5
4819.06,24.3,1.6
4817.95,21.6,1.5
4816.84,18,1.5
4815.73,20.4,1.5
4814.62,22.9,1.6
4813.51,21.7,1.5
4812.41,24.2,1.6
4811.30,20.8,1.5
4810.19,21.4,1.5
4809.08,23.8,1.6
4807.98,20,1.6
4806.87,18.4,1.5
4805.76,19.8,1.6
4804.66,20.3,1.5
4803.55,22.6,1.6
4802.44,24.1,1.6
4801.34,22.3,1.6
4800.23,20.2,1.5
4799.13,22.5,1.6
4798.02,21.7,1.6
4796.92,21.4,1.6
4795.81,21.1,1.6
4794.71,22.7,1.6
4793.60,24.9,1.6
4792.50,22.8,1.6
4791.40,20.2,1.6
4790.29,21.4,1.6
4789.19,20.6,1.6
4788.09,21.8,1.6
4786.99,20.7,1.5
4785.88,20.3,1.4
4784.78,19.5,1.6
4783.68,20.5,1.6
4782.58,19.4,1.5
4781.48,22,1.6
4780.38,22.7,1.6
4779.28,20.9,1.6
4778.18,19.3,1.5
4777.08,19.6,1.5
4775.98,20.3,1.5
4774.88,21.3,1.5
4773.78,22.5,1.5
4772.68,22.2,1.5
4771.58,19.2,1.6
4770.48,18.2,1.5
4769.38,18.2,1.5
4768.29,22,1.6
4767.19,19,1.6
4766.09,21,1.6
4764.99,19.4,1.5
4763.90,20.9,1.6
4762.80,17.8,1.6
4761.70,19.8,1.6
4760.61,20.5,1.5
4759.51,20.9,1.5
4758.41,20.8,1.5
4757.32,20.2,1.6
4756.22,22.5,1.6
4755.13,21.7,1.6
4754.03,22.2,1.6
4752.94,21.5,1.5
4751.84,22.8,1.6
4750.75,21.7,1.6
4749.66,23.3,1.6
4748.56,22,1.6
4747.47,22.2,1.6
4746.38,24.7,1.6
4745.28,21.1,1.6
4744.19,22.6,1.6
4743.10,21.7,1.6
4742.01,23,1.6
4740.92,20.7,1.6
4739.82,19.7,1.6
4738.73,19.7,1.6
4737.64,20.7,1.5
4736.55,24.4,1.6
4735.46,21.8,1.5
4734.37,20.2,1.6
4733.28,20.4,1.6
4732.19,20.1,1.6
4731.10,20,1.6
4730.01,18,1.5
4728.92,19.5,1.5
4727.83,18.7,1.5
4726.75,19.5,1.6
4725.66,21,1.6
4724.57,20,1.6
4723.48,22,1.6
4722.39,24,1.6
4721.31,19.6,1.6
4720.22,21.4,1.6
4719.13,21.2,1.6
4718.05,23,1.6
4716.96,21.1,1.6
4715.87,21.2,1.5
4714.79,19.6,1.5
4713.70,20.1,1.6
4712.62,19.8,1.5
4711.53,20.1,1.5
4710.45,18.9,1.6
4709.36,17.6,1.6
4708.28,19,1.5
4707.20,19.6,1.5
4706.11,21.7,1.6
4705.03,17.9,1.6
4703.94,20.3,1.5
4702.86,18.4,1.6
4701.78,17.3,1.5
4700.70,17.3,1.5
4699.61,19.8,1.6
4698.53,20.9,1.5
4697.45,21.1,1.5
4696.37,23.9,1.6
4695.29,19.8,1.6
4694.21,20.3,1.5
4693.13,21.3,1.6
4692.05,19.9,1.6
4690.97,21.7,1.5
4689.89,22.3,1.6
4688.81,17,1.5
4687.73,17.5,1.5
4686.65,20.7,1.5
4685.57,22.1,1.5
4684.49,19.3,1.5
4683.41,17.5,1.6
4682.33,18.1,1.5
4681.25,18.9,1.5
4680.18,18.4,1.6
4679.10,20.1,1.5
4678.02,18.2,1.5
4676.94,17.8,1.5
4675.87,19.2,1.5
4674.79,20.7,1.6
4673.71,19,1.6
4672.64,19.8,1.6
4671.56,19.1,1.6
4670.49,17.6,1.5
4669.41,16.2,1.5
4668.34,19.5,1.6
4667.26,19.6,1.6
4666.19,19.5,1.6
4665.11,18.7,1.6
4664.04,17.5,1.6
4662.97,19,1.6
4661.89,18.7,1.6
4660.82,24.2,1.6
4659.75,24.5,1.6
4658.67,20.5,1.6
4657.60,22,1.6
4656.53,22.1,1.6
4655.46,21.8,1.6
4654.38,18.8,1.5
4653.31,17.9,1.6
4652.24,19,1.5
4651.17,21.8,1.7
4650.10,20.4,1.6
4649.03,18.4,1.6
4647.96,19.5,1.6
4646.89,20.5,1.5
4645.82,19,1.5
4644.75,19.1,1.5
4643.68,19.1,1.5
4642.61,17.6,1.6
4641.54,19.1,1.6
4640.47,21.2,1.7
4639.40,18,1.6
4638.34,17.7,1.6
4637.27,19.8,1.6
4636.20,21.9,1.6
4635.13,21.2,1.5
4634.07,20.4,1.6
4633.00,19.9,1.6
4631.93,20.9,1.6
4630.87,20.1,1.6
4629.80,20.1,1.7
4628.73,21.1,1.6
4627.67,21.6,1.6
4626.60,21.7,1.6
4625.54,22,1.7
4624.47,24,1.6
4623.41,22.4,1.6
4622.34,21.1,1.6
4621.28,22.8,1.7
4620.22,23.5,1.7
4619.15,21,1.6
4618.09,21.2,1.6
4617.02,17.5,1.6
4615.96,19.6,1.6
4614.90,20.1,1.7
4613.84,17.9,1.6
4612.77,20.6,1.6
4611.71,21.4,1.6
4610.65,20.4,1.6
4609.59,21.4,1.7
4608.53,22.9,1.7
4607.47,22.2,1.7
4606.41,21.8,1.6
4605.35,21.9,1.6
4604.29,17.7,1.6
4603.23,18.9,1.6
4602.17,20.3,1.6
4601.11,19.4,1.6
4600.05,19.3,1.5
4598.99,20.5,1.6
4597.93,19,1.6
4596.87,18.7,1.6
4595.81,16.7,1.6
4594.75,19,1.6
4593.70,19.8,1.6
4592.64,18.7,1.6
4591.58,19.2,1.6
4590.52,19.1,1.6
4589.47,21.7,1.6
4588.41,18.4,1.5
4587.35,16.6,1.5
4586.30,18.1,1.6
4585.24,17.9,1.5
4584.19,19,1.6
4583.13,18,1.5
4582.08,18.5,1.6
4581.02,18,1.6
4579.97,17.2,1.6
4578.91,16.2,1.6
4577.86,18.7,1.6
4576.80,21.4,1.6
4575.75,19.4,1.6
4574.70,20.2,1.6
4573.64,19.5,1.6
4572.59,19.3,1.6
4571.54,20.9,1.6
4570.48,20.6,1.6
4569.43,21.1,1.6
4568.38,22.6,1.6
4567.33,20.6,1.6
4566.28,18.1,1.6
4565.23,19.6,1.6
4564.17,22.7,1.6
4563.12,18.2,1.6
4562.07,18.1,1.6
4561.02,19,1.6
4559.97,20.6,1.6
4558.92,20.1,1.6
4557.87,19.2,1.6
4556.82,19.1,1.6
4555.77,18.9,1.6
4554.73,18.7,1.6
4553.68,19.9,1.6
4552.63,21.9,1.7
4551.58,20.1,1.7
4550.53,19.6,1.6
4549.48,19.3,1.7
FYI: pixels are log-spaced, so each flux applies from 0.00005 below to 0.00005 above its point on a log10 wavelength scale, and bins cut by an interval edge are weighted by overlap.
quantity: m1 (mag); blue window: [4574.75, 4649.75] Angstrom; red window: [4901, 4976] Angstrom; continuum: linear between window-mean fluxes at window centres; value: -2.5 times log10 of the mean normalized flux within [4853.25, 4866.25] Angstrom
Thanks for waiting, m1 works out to 0.15 mag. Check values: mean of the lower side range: 19.8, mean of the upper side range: 20.9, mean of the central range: 18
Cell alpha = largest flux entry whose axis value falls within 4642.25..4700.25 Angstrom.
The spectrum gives 24.5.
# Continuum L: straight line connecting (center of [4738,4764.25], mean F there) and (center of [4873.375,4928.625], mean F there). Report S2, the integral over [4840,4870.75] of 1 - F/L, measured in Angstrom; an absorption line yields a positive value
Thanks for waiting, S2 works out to 2.8 Angstrom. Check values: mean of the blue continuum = 21.4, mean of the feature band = 19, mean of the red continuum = 20.7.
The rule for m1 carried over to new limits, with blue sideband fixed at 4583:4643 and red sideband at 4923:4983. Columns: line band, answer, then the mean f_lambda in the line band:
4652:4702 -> 0.03 mag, 19.7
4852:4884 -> 0.08 mag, 19.3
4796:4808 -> -0.03 mag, 21.2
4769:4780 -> 0.02 mag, 20.2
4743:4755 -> -0.10 mag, 22.3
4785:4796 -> -0.05 mag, 21.6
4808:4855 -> -0.01 mag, 20.8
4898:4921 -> 0.01 mag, 20.7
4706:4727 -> -0.01 mag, 20.5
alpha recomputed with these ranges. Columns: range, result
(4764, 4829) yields 24.9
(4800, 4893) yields 24.4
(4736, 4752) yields 24.7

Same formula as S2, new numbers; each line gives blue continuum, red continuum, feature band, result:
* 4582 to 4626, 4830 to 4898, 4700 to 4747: -1.1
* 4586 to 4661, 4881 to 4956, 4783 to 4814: -1.3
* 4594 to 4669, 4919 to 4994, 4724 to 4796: -1.9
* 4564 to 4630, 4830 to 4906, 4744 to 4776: -1.7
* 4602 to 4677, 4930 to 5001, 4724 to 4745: -0.3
